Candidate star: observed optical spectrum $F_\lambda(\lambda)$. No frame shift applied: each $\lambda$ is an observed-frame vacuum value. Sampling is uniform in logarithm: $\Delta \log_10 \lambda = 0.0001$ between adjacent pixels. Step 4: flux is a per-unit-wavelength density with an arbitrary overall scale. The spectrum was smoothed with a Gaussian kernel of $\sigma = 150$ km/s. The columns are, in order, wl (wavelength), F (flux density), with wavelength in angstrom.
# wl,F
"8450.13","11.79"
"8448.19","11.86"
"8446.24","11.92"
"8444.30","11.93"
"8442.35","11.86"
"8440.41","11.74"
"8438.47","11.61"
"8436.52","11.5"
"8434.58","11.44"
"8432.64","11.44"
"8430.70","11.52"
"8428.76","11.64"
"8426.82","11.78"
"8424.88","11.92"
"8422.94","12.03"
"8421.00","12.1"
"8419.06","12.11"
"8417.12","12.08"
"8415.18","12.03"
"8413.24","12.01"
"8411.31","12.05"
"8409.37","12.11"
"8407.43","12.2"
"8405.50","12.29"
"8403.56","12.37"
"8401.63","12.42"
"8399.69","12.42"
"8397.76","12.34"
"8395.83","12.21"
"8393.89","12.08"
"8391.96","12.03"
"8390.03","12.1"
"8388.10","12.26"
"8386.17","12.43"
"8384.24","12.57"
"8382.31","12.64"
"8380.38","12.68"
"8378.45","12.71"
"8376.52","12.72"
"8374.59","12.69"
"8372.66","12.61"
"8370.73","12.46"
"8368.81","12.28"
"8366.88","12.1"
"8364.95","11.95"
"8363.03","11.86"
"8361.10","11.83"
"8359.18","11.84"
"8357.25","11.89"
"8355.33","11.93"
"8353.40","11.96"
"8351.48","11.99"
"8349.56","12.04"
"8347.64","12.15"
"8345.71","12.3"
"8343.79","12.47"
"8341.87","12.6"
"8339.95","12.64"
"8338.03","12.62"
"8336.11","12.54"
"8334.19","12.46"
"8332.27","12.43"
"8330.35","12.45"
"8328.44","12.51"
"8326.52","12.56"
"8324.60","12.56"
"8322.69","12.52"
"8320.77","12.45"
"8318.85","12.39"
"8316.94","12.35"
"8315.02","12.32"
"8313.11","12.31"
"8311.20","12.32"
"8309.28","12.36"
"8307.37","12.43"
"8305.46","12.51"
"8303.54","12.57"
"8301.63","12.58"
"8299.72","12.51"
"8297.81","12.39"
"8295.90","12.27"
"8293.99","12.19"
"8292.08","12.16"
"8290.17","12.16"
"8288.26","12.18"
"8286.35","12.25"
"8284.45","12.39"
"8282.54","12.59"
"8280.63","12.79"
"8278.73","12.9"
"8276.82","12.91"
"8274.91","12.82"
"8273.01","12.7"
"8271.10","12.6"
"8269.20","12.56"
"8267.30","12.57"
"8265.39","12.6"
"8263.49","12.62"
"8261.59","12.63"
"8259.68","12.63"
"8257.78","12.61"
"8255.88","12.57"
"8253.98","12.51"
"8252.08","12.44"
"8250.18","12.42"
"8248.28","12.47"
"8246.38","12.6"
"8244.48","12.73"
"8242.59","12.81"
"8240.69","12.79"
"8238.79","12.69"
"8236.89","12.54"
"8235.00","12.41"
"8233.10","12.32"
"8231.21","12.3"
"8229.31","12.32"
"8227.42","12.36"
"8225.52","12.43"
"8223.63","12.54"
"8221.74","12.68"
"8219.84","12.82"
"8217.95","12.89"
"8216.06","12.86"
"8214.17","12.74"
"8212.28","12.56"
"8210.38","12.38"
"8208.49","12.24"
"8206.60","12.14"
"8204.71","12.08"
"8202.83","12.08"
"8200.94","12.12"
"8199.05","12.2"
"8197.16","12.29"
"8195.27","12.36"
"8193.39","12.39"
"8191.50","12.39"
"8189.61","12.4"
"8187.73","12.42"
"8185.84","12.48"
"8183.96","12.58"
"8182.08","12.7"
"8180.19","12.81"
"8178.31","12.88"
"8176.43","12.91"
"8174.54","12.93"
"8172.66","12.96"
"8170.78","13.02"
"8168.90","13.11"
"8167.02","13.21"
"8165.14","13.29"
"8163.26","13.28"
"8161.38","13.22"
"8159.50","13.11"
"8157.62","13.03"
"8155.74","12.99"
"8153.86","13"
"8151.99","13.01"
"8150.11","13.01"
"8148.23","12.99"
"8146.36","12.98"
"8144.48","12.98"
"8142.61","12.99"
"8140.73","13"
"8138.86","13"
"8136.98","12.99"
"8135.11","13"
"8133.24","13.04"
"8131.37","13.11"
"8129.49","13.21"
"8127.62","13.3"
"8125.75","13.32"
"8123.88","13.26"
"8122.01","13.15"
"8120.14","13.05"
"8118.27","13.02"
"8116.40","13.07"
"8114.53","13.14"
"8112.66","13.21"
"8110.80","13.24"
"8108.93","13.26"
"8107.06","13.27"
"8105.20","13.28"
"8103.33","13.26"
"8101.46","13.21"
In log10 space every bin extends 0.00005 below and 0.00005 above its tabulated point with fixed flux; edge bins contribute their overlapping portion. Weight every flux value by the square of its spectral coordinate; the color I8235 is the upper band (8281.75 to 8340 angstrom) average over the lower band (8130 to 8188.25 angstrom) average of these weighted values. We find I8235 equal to 0.99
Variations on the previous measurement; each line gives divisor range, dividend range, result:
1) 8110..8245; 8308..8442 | 1.00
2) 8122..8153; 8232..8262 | 0.99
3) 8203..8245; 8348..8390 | 1.01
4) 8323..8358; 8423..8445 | 0.97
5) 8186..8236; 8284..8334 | 1.02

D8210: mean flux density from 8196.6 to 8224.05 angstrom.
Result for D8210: 12.4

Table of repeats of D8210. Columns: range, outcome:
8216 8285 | 12.6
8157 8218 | 12.7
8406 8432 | 12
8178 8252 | 12.5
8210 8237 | 12.5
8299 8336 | 12.5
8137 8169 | 13.1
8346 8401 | 12.2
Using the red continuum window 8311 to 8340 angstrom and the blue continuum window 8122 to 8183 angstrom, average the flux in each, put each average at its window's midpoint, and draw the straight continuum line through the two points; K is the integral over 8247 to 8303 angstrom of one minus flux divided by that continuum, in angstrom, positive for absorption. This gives 0.5 angstrom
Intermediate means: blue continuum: 13.1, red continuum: 12.5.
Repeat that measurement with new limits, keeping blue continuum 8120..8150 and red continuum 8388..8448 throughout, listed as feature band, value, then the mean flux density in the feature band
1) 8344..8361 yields 0.29 angstrom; 12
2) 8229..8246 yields 0.17 angstrom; 12.6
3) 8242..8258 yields 0.09 angstrom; 12.6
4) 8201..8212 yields 0.52 angstrom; 12.2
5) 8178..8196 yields 0.49 angstrom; 12.5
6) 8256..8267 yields -0.02 angstrom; 12.6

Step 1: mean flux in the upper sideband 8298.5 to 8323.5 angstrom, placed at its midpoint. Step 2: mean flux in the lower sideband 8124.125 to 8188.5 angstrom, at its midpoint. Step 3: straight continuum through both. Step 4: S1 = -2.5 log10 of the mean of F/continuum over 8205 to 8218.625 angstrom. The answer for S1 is 0.02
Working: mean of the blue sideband 13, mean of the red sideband 12.4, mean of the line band 12.5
